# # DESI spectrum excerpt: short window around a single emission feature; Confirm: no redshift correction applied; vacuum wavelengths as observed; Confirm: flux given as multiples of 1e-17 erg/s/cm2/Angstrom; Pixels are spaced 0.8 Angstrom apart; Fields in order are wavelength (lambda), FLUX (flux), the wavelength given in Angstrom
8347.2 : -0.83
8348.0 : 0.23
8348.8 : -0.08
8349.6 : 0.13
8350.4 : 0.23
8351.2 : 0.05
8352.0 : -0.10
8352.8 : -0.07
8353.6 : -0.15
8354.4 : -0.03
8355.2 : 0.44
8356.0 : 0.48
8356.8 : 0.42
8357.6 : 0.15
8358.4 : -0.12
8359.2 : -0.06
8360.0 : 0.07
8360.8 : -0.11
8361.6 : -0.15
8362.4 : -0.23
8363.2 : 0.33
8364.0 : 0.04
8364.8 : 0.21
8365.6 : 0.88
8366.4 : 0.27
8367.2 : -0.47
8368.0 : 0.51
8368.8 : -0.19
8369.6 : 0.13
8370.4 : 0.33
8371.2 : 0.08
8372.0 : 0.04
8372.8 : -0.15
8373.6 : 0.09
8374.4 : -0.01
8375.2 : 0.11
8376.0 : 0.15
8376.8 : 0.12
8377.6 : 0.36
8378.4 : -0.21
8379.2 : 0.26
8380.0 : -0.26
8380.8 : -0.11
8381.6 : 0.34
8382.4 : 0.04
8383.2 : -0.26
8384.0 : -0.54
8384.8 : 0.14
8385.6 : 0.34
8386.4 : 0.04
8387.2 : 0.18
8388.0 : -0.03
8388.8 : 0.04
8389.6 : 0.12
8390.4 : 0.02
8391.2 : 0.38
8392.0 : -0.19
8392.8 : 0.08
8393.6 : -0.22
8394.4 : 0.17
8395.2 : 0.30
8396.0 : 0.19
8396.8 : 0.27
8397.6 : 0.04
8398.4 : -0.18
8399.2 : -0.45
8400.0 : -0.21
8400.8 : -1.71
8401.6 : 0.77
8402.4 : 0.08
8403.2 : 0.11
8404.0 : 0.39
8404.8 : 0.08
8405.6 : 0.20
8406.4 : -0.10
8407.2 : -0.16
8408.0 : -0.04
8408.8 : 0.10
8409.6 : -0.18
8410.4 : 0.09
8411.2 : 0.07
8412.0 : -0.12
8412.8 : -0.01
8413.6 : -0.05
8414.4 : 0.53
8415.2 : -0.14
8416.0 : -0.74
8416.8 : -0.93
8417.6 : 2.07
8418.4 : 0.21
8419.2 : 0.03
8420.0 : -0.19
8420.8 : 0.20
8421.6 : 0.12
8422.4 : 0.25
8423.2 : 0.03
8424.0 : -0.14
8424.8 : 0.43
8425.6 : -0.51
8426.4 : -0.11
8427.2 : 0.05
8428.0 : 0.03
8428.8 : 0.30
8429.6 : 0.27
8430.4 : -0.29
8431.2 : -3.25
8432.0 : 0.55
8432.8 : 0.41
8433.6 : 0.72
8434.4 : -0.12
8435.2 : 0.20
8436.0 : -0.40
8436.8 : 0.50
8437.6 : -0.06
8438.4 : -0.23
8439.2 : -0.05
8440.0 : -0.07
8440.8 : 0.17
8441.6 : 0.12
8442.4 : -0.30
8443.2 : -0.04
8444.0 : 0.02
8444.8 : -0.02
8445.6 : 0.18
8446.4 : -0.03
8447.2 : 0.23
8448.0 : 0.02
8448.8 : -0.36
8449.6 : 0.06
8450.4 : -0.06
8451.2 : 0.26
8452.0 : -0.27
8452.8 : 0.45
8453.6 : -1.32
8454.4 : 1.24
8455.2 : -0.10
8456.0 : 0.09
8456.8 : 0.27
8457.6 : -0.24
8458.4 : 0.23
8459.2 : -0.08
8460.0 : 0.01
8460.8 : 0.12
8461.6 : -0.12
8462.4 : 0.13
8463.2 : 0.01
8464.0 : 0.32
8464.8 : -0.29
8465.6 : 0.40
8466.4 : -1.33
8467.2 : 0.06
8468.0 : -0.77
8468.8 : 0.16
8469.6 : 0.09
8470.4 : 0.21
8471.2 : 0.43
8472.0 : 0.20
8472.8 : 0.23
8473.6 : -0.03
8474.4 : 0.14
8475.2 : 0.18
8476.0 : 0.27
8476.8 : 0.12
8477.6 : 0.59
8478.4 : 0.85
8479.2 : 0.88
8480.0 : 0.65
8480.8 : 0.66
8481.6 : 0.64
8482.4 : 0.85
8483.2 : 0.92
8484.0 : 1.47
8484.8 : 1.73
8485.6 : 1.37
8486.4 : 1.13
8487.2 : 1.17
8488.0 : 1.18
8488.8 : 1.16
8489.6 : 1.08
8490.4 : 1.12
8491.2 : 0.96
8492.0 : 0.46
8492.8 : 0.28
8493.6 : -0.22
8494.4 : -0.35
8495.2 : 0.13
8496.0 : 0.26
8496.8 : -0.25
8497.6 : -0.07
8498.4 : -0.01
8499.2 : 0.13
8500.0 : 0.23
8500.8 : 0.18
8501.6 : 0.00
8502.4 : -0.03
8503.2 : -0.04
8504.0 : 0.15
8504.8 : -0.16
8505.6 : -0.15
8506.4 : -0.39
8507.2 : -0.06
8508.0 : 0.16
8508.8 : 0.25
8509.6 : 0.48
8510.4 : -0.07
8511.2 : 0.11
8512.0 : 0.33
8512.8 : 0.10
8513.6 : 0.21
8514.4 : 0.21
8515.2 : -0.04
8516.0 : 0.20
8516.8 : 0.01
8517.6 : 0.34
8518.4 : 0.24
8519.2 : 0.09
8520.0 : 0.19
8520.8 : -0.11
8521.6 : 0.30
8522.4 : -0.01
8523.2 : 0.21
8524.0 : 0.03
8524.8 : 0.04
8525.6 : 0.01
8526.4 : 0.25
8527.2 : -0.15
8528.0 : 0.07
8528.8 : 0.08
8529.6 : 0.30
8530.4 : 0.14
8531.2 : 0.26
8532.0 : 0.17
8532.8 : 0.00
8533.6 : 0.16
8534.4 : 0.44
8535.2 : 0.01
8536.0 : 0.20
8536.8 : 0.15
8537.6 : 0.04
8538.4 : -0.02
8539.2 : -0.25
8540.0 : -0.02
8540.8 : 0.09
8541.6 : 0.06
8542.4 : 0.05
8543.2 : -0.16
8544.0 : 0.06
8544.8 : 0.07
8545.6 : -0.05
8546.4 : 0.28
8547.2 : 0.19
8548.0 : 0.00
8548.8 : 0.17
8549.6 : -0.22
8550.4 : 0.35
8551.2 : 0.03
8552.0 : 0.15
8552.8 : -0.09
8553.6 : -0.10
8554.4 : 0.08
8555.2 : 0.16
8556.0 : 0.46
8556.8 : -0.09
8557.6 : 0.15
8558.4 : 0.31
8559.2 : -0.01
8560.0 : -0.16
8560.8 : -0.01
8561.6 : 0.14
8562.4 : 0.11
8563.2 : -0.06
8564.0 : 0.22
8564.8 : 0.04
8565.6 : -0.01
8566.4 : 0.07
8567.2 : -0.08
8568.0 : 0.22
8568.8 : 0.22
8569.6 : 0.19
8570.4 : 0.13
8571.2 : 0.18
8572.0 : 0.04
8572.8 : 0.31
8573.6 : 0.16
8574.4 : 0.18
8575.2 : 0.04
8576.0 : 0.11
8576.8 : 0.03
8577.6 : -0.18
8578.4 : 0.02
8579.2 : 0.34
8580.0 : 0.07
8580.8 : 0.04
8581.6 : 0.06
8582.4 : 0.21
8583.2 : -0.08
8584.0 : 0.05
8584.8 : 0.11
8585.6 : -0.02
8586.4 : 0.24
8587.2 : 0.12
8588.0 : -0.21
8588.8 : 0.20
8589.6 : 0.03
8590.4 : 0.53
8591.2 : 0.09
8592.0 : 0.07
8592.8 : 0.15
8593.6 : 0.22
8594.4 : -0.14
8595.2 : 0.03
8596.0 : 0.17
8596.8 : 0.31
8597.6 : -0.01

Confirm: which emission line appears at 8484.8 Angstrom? [O II] 3727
